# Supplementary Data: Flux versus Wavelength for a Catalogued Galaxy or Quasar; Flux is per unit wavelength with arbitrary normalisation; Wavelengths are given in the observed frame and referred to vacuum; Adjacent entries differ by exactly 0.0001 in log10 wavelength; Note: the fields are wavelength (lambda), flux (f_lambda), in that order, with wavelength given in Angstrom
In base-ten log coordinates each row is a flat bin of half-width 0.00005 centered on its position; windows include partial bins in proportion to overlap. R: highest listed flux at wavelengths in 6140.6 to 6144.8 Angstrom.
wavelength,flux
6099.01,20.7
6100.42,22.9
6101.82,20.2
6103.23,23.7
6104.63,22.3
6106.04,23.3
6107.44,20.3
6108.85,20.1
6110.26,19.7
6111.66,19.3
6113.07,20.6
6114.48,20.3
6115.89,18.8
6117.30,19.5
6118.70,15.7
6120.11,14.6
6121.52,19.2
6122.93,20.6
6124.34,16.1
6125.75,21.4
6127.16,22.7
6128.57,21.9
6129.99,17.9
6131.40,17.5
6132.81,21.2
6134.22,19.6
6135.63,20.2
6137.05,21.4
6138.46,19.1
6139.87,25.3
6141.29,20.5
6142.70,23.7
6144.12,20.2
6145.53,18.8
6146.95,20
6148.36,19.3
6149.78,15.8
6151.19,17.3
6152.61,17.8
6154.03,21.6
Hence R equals 23.7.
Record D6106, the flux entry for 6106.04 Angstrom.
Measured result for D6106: 23.3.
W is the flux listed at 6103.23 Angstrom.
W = 23.7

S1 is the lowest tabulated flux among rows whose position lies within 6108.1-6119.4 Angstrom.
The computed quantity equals 15.7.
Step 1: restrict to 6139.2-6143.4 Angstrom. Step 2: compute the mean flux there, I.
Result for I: 23.1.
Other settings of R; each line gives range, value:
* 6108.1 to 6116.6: 20.6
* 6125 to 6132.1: 22.7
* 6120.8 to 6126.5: 21.4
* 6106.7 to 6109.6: 20.3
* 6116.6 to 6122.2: 19.5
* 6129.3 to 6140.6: 25.3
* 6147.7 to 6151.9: 19.3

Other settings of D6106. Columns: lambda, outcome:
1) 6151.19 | 17.3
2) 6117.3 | 19.5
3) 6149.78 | 15.8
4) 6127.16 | 22.7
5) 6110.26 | 19.7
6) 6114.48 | 20.3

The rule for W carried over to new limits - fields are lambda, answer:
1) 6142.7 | 23.7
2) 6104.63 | 22.3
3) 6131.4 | 17.5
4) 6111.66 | 19.3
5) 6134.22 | 19.6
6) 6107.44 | 20.3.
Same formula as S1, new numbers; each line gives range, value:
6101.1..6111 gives 19.7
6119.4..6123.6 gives 14.6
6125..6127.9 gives 21.4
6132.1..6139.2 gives 19.1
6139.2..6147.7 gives 18.8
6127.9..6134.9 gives 17.5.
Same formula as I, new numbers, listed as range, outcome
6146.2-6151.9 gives 18.1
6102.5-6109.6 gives 21.9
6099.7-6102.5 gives 21.6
